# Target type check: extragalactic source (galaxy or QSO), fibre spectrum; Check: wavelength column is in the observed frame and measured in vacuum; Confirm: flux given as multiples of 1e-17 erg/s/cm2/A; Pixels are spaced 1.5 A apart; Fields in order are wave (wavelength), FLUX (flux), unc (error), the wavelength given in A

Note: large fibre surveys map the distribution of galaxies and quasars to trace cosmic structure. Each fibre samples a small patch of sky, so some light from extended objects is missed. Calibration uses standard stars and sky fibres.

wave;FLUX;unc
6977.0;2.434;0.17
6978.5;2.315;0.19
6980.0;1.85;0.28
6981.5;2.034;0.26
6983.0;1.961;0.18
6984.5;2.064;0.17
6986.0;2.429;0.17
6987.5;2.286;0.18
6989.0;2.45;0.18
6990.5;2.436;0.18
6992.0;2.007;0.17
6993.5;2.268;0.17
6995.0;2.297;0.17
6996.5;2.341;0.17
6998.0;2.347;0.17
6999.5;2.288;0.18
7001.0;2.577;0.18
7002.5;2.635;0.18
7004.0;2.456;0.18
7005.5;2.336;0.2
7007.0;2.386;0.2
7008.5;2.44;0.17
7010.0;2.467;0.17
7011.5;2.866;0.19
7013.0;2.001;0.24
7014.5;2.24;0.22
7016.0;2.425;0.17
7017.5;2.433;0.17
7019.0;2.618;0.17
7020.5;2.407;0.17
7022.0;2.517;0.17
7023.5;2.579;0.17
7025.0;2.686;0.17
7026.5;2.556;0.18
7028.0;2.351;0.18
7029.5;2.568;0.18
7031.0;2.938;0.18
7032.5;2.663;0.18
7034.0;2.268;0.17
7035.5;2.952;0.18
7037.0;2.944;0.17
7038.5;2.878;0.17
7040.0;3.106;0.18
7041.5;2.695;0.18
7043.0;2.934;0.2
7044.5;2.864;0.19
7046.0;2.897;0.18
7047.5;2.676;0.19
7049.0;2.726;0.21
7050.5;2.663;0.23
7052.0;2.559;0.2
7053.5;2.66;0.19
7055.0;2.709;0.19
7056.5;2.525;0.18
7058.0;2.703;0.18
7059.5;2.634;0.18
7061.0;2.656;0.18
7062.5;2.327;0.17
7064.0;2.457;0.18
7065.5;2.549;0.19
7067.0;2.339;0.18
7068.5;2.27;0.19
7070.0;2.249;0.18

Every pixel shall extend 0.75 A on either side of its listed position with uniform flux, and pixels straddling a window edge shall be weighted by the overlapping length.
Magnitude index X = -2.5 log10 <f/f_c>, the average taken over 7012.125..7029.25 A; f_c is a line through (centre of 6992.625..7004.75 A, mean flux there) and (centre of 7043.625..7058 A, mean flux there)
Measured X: 0.04 mag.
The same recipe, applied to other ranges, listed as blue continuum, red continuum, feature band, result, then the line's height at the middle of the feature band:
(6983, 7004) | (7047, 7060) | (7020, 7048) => -0.07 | 2.55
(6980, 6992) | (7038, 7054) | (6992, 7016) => 0.00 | 2.38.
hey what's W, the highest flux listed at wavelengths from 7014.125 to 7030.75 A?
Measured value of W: 2.686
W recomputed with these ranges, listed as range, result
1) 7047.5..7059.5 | 2.726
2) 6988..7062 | 3.106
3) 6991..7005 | 2.635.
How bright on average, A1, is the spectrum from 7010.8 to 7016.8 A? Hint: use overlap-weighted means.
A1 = 2.38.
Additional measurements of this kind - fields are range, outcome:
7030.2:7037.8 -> 2.75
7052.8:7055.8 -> 2.68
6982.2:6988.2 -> 2.18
